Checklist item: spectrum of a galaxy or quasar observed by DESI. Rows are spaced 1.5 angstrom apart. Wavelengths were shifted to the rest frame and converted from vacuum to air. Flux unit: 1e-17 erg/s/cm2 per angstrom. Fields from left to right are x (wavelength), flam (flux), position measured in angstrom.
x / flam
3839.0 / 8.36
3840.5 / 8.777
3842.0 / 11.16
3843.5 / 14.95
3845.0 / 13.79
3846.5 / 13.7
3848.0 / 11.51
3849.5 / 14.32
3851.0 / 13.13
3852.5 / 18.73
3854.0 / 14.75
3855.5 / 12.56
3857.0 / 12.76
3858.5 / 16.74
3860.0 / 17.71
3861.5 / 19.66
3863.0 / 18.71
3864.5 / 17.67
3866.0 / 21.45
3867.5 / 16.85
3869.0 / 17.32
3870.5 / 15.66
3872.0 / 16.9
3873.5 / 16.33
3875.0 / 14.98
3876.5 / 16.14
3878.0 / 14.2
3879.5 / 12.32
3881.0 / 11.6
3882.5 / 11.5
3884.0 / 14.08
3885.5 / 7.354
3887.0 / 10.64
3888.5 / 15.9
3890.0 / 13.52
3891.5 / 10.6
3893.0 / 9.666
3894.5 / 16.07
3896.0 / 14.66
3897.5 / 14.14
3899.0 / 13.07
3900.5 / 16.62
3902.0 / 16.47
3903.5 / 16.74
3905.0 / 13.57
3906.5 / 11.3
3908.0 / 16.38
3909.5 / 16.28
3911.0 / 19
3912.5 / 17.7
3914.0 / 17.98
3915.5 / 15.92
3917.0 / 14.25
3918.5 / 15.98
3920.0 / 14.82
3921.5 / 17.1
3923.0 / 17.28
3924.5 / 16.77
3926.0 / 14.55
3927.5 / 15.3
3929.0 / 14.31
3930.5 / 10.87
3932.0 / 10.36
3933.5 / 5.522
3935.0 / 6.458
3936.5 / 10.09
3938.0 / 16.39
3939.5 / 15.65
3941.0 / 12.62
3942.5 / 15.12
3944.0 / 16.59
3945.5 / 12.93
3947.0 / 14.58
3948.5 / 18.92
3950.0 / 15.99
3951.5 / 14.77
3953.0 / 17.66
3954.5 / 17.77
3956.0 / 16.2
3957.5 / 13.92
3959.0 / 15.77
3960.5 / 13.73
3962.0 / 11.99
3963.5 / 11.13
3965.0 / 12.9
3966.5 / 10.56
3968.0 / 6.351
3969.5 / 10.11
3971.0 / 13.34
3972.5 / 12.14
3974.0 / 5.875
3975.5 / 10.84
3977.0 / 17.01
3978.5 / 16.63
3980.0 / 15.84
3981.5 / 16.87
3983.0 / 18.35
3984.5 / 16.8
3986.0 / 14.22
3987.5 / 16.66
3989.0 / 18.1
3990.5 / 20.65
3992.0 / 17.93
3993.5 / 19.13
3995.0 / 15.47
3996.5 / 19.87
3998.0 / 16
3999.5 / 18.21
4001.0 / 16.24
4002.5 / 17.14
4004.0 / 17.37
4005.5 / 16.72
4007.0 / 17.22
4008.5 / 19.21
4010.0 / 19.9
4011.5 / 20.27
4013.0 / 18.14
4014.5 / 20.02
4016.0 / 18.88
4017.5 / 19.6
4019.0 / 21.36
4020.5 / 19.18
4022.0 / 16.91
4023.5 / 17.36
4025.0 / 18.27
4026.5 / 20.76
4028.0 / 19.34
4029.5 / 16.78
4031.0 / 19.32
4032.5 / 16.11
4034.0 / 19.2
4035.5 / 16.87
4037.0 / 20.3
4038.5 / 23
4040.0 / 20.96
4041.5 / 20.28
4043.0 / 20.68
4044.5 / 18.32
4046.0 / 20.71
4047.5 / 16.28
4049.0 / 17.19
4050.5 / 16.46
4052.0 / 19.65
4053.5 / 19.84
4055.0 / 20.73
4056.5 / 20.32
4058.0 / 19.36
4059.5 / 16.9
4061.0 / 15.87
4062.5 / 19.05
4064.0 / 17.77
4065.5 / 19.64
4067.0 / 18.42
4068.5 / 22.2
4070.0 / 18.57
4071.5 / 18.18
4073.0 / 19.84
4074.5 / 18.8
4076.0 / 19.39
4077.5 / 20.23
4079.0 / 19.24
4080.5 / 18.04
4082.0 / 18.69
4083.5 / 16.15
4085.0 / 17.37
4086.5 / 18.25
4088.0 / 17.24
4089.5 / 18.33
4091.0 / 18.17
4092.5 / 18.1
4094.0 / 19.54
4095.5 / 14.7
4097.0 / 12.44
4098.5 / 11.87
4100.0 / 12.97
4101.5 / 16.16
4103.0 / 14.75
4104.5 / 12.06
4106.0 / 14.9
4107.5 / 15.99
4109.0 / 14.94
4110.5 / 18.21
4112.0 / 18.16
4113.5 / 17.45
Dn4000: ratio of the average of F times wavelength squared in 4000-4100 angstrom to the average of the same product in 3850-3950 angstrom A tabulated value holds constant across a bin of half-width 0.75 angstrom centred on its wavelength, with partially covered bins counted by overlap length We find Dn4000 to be 1.3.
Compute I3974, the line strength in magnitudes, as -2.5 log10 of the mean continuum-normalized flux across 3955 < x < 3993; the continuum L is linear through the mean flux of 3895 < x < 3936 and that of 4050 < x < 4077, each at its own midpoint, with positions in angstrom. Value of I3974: 0.151 mag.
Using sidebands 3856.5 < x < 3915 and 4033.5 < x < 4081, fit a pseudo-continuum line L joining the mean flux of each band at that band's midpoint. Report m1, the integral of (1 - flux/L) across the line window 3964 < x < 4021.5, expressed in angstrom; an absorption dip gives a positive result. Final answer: 4.5 angstrom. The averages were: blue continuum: 15.1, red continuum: 19.1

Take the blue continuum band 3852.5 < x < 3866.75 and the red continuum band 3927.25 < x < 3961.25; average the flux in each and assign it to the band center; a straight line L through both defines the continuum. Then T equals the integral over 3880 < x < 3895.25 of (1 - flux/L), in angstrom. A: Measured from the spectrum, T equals 3.7 angstrom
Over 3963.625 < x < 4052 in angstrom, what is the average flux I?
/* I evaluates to 17.2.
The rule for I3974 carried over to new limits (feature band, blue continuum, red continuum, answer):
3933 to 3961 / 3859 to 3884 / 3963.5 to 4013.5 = 0.11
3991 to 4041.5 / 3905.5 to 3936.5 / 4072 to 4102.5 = -0.16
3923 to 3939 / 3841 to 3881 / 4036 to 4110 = 0.30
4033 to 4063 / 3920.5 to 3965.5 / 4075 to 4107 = -0.20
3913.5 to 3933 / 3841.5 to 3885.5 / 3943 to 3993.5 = 0.00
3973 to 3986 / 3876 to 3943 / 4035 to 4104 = 0.08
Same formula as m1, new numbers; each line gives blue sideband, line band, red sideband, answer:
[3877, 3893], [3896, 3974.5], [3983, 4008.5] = 1.4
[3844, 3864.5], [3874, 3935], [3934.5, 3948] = 1.2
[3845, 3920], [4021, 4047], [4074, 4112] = -4.6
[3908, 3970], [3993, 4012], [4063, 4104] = -2.6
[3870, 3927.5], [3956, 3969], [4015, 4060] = 3.4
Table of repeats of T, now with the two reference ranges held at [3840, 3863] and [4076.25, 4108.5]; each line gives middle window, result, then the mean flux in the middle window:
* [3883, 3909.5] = 2.19 angstrom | 13.6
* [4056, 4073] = -2.65 angstrom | 18.8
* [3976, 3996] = -2.00 angstrom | 17.2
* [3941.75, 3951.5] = -0.22 angstrom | 15.6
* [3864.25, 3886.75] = -0.19 angstrom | 14.8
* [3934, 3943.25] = 1.63 angstrom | 12.5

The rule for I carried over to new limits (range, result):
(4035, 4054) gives 19.3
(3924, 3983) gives 13.5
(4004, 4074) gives 18.9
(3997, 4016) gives 18.1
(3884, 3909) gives 13.6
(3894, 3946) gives 14.5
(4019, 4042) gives 19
